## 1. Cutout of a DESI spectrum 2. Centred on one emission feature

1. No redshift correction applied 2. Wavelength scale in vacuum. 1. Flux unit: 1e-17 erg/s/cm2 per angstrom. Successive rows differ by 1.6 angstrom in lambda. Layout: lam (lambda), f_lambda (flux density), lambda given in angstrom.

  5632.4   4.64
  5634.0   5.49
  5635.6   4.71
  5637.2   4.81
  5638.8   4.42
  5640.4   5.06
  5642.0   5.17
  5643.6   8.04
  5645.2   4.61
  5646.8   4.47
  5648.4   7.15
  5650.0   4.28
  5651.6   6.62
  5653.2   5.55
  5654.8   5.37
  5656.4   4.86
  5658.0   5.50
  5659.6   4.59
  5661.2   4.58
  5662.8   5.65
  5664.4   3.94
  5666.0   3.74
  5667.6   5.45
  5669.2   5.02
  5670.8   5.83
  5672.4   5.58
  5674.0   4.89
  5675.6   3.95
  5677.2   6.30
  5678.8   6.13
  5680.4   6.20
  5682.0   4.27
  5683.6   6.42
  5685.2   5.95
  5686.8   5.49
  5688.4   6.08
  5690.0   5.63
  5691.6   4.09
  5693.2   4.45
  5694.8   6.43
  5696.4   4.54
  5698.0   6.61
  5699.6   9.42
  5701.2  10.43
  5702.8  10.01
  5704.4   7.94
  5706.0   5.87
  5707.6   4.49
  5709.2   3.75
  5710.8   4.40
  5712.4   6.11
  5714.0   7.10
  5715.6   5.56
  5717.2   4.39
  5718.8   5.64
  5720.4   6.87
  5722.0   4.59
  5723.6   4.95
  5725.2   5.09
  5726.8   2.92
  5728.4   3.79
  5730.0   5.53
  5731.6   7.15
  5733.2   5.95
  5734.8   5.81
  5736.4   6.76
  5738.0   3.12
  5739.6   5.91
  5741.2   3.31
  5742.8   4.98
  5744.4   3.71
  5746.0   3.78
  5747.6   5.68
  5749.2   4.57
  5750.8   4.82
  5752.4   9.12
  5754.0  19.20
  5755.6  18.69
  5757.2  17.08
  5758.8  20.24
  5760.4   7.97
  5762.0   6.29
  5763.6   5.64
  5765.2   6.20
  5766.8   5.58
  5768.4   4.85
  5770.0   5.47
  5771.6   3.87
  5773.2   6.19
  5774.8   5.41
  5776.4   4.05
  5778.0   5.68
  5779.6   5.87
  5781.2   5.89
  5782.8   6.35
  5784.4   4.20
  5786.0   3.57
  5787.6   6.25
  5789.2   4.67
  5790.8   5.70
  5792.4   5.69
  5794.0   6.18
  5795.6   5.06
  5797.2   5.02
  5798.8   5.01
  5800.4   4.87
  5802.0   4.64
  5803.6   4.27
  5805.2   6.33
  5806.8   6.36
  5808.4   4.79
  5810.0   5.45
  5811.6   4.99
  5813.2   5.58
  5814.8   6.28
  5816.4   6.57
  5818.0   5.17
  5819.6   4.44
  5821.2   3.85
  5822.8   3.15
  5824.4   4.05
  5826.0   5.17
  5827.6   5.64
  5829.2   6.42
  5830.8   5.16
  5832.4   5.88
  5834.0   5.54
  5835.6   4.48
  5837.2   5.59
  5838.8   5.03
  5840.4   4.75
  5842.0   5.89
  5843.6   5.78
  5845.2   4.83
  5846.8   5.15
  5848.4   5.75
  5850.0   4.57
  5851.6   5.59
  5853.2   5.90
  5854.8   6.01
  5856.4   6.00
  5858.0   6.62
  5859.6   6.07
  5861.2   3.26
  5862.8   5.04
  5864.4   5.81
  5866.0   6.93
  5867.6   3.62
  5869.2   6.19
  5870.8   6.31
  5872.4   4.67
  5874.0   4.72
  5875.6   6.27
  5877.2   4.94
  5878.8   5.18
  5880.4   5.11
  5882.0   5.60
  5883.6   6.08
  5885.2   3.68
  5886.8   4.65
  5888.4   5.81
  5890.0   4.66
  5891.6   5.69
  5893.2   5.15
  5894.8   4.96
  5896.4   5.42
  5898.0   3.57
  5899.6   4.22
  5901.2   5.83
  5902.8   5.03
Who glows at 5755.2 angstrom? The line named [O III]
